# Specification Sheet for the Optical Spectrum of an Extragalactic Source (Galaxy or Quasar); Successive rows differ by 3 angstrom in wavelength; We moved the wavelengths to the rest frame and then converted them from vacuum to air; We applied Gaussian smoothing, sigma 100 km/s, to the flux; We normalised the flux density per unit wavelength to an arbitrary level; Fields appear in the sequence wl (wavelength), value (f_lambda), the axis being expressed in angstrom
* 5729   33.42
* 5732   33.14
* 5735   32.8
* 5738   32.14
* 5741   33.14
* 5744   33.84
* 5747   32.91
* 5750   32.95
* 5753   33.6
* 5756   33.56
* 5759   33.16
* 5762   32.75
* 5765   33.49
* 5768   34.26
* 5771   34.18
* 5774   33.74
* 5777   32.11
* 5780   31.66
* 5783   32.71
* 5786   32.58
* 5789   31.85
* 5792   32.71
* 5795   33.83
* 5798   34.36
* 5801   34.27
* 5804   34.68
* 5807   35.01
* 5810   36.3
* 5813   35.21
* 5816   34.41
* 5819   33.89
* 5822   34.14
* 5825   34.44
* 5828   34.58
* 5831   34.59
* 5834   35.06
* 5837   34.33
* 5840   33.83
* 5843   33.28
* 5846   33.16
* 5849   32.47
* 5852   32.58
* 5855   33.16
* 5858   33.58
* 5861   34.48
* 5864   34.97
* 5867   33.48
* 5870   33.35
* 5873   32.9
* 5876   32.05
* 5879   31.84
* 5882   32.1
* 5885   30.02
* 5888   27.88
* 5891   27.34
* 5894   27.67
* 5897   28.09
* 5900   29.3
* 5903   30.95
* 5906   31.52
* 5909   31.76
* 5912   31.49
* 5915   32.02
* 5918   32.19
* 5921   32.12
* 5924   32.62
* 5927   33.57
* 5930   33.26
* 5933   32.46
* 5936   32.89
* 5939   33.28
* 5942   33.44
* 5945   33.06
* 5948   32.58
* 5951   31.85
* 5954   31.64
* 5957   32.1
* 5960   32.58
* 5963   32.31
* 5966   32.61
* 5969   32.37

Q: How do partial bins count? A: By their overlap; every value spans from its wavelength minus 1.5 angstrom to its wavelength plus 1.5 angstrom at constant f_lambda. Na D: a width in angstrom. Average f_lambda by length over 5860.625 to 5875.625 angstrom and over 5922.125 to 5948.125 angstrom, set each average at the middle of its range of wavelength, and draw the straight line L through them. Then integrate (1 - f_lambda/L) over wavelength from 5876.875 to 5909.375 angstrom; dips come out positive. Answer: 3.5 angstrom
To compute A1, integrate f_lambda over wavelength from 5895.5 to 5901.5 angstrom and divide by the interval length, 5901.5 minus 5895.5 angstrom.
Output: 28.7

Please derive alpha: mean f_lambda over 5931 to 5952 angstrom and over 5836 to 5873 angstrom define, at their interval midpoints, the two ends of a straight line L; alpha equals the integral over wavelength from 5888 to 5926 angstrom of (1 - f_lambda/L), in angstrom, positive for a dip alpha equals 3.0 angstrom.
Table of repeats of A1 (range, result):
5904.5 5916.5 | 31.7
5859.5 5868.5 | 34.3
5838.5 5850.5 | 33.2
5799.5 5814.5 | 35.1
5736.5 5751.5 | 33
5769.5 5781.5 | 32.9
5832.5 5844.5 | 34.1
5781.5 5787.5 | 32.6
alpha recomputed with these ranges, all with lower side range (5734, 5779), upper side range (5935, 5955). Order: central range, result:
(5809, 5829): -1.0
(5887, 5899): 1.8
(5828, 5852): -0.6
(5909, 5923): 0.4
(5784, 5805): -0.2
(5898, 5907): 0.7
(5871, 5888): 0.7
